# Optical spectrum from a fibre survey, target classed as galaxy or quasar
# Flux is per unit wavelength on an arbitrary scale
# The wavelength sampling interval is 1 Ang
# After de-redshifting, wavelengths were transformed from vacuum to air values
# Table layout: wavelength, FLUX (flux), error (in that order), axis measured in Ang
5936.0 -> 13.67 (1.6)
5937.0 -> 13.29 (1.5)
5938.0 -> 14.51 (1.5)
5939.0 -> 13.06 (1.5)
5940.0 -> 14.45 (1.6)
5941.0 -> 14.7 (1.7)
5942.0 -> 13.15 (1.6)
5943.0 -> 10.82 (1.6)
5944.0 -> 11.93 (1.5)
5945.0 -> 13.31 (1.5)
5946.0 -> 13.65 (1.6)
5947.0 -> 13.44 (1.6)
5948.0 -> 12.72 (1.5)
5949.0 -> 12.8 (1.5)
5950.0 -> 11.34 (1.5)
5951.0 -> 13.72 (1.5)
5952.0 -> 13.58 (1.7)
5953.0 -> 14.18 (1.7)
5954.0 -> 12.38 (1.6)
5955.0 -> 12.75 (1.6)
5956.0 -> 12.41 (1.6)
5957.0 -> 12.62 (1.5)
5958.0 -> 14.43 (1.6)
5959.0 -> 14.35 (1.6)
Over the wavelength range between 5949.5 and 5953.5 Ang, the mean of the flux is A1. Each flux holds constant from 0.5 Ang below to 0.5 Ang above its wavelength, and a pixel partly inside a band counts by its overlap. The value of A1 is 13.2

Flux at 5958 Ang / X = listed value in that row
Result 14.43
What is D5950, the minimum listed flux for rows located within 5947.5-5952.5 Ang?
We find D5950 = 11.34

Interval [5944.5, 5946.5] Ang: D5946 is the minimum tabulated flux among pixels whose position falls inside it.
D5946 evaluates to 13.31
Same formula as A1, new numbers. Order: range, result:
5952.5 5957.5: 12.9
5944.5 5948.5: 13.3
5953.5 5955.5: 12.6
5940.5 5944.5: 12.7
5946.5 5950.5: 12.6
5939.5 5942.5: 14.1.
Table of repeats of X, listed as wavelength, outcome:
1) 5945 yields 13.31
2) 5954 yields 12.38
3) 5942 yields 13.15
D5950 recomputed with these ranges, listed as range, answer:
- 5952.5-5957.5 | 12.38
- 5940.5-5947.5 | 10.82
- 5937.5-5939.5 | 13.06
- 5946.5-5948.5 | 12.72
